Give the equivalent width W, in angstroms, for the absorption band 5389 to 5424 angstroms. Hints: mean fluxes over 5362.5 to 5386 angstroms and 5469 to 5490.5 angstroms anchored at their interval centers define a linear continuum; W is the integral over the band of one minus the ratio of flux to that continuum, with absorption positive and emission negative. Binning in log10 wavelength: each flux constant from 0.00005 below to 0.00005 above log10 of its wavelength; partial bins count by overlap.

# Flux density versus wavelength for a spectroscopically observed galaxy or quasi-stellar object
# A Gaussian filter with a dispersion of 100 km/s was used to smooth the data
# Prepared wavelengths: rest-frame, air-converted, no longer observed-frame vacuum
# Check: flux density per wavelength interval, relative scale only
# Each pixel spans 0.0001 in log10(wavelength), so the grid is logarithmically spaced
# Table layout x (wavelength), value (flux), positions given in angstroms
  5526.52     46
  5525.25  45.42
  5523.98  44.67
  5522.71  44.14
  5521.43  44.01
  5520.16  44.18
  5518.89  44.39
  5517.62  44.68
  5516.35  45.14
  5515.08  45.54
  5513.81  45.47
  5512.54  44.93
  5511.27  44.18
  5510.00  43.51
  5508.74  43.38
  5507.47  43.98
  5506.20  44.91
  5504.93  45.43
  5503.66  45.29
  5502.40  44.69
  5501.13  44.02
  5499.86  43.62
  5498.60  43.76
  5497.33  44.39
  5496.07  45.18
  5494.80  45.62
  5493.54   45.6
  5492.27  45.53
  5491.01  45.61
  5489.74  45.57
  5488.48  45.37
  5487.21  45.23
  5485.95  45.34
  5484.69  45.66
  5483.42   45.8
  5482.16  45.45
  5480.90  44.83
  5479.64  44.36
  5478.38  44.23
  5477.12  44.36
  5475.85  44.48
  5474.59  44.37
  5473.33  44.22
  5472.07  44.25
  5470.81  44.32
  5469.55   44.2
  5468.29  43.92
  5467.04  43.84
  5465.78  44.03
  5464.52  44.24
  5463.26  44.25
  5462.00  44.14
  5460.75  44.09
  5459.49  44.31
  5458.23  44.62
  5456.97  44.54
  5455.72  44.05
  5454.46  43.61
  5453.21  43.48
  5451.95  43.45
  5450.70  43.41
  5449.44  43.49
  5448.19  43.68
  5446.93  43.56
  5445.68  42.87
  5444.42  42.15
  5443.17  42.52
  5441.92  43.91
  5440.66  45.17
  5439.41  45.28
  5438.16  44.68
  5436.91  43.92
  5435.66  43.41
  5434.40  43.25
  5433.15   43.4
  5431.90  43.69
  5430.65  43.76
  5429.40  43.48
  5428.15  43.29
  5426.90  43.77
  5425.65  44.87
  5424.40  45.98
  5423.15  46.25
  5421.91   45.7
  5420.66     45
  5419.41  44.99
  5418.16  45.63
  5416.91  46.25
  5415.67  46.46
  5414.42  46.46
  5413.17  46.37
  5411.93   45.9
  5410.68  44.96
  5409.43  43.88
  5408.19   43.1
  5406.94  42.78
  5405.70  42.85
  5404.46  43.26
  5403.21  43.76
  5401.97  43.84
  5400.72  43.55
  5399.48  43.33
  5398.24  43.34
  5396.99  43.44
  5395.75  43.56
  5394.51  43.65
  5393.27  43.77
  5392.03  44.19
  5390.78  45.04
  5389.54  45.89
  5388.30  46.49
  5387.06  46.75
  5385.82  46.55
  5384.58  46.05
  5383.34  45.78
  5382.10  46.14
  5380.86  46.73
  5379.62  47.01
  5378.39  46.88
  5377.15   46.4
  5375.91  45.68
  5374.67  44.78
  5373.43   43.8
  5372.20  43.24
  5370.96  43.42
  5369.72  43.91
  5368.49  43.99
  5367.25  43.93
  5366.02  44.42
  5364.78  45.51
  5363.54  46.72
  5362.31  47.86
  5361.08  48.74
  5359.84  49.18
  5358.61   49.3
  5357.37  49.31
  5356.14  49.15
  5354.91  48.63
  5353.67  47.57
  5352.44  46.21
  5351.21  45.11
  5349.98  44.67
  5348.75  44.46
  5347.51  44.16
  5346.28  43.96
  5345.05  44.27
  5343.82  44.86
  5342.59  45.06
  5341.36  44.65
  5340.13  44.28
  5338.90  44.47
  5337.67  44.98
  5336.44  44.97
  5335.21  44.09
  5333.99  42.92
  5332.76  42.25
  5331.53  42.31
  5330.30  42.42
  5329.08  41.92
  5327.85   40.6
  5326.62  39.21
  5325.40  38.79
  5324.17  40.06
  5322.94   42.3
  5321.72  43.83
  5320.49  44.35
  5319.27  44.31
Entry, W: 0.5 angstroms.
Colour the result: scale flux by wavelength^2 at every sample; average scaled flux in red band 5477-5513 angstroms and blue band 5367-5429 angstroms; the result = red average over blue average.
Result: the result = 1.04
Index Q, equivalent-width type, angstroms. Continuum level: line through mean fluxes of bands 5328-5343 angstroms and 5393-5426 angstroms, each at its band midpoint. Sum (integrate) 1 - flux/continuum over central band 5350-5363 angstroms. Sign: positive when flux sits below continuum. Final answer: -1.21 angstroms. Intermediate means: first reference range 43.6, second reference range 44.6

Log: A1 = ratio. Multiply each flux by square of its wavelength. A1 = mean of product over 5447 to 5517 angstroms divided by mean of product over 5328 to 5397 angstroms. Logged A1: 1.03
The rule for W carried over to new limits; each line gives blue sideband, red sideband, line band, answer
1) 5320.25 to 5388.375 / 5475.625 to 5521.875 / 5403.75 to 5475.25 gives 1.0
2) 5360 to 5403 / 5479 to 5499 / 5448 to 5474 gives 0.7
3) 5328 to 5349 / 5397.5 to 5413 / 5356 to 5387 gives -1.7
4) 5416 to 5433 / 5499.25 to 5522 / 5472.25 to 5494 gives -0.2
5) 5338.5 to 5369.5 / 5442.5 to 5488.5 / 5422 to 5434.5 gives 0.1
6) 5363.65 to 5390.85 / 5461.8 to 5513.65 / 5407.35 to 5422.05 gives -0.1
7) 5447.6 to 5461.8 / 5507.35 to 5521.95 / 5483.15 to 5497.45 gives -0.4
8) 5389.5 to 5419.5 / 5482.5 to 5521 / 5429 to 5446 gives 0.3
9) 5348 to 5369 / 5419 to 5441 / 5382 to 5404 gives 0.5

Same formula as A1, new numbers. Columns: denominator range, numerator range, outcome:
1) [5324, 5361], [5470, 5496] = 1.06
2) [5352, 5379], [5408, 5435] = 0.99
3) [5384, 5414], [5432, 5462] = 1.00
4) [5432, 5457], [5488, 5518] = 1.05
